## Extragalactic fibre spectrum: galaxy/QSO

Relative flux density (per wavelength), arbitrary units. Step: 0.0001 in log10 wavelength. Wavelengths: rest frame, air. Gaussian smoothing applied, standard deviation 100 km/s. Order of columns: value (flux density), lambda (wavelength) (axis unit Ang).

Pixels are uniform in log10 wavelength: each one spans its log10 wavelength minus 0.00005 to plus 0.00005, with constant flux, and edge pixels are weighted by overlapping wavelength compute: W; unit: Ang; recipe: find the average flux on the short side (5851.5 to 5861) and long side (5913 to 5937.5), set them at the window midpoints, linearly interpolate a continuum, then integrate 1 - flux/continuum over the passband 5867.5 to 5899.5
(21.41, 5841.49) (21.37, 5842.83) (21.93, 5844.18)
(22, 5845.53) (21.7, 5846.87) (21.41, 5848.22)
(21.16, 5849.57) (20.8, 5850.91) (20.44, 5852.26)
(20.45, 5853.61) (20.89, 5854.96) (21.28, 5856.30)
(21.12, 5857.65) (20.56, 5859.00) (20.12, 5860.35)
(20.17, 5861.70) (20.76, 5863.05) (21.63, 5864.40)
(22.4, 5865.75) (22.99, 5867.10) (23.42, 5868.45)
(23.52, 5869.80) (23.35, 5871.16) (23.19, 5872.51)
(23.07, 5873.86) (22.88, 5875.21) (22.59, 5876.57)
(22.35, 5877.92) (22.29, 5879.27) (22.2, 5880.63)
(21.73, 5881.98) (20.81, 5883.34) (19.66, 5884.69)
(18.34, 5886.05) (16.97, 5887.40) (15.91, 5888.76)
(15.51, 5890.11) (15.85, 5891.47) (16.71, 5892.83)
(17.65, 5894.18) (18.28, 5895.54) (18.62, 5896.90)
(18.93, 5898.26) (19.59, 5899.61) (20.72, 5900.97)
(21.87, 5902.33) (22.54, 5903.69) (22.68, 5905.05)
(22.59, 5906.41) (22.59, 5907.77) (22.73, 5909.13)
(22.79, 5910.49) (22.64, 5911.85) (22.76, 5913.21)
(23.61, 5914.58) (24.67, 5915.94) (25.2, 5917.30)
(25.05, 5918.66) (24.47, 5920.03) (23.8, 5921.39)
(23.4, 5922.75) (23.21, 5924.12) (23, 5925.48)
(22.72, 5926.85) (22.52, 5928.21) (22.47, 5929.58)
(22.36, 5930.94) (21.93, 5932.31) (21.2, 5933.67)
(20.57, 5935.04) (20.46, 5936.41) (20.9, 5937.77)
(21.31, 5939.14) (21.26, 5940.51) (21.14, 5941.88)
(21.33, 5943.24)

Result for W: 2.02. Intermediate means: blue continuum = 20.7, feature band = 20.2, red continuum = 22.9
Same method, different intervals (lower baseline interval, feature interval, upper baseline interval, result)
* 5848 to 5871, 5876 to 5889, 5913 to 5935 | 1.0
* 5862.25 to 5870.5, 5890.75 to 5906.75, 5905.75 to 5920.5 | 2.5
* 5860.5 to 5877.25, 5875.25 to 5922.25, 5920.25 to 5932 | 3.4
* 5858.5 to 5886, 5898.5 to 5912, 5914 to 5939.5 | 0.3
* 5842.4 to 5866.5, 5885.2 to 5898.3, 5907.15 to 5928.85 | 3.1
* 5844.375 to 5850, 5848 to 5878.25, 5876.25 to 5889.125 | -1.1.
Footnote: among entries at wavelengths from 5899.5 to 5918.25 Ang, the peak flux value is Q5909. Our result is 25.2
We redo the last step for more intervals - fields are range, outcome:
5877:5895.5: 22.35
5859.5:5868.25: 22.99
